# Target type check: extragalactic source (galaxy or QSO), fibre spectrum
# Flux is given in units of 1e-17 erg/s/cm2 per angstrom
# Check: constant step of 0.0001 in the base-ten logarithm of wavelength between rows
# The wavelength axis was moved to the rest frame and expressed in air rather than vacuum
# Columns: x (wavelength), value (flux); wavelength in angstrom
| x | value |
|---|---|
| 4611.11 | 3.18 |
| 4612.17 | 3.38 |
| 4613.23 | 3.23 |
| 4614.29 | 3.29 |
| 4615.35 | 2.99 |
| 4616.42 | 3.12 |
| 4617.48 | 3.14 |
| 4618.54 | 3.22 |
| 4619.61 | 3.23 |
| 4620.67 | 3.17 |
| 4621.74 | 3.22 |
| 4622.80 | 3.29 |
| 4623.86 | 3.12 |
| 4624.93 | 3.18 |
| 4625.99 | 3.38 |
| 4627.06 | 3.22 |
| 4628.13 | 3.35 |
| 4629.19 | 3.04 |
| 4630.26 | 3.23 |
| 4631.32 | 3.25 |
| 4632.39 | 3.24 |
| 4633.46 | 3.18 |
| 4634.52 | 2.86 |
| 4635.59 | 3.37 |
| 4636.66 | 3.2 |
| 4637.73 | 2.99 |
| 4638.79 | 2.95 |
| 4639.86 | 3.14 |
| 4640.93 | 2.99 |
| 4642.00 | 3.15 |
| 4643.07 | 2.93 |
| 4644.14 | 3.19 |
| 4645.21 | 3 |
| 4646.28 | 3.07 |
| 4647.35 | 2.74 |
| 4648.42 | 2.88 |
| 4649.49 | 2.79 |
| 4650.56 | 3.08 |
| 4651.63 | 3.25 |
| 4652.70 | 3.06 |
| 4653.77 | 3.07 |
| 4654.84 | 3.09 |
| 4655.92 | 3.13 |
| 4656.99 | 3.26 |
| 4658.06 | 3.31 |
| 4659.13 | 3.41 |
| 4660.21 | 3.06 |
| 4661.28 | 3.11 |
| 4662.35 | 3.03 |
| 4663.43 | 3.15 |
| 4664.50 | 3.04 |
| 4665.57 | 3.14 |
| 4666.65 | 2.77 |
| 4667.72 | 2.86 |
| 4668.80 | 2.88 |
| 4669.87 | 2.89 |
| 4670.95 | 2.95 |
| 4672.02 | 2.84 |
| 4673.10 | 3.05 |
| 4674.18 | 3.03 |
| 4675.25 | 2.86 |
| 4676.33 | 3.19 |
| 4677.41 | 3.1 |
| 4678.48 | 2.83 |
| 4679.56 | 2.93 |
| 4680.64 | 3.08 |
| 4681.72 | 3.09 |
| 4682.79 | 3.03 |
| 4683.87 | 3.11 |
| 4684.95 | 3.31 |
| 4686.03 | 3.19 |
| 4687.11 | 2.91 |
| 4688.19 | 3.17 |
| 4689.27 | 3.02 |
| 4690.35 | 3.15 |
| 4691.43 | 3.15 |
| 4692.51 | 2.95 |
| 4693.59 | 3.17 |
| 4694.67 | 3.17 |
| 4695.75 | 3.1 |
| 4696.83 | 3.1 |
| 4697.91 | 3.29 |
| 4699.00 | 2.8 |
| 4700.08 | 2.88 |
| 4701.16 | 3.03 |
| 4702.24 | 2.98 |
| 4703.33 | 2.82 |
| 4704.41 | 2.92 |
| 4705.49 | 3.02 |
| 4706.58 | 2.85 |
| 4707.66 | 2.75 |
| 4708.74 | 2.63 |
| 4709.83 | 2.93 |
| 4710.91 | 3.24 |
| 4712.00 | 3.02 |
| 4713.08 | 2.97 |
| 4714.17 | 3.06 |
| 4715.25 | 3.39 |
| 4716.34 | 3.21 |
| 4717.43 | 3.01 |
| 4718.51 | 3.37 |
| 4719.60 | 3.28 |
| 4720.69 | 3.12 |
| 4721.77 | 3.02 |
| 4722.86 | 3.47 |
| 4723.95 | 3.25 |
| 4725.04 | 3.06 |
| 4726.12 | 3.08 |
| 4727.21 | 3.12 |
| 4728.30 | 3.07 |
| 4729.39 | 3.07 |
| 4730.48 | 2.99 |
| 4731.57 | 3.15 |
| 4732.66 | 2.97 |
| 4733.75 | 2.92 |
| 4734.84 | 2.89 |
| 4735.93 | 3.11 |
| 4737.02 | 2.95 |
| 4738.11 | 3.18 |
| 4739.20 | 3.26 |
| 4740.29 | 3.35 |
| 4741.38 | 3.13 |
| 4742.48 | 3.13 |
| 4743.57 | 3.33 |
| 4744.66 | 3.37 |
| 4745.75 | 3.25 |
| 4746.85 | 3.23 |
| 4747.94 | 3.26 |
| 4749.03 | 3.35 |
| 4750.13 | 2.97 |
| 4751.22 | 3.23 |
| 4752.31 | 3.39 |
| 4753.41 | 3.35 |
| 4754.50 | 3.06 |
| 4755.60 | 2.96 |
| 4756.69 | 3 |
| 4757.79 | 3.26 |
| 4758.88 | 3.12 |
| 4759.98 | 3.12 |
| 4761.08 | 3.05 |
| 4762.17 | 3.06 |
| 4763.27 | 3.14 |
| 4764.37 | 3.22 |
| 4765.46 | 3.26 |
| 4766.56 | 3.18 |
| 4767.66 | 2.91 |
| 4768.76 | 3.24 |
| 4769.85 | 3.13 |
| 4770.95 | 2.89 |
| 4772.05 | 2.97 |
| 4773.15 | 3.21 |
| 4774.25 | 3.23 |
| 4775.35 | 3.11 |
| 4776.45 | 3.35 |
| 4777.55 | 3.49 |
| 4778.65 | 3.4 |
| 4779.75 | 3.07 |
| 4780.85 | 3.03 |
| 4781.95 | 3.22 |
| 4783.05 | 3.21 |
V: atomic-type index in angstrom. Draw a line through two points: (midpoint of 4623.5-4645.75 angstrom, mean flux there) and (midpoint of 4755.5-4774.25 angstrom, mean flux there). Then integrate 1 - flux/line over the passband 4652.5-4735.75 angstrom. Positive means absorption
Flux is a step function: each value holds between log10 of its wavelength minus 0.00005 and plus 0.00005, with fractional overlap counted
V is 1.8 angstrom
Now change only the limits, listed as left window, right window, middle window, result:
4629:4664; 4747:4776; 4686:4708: 0.7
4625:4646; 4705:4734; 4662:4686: 0.8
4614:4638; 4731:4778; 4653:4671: 0.6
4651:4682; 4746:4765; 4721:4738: 0.3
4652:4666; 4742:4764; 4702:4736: 1.2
